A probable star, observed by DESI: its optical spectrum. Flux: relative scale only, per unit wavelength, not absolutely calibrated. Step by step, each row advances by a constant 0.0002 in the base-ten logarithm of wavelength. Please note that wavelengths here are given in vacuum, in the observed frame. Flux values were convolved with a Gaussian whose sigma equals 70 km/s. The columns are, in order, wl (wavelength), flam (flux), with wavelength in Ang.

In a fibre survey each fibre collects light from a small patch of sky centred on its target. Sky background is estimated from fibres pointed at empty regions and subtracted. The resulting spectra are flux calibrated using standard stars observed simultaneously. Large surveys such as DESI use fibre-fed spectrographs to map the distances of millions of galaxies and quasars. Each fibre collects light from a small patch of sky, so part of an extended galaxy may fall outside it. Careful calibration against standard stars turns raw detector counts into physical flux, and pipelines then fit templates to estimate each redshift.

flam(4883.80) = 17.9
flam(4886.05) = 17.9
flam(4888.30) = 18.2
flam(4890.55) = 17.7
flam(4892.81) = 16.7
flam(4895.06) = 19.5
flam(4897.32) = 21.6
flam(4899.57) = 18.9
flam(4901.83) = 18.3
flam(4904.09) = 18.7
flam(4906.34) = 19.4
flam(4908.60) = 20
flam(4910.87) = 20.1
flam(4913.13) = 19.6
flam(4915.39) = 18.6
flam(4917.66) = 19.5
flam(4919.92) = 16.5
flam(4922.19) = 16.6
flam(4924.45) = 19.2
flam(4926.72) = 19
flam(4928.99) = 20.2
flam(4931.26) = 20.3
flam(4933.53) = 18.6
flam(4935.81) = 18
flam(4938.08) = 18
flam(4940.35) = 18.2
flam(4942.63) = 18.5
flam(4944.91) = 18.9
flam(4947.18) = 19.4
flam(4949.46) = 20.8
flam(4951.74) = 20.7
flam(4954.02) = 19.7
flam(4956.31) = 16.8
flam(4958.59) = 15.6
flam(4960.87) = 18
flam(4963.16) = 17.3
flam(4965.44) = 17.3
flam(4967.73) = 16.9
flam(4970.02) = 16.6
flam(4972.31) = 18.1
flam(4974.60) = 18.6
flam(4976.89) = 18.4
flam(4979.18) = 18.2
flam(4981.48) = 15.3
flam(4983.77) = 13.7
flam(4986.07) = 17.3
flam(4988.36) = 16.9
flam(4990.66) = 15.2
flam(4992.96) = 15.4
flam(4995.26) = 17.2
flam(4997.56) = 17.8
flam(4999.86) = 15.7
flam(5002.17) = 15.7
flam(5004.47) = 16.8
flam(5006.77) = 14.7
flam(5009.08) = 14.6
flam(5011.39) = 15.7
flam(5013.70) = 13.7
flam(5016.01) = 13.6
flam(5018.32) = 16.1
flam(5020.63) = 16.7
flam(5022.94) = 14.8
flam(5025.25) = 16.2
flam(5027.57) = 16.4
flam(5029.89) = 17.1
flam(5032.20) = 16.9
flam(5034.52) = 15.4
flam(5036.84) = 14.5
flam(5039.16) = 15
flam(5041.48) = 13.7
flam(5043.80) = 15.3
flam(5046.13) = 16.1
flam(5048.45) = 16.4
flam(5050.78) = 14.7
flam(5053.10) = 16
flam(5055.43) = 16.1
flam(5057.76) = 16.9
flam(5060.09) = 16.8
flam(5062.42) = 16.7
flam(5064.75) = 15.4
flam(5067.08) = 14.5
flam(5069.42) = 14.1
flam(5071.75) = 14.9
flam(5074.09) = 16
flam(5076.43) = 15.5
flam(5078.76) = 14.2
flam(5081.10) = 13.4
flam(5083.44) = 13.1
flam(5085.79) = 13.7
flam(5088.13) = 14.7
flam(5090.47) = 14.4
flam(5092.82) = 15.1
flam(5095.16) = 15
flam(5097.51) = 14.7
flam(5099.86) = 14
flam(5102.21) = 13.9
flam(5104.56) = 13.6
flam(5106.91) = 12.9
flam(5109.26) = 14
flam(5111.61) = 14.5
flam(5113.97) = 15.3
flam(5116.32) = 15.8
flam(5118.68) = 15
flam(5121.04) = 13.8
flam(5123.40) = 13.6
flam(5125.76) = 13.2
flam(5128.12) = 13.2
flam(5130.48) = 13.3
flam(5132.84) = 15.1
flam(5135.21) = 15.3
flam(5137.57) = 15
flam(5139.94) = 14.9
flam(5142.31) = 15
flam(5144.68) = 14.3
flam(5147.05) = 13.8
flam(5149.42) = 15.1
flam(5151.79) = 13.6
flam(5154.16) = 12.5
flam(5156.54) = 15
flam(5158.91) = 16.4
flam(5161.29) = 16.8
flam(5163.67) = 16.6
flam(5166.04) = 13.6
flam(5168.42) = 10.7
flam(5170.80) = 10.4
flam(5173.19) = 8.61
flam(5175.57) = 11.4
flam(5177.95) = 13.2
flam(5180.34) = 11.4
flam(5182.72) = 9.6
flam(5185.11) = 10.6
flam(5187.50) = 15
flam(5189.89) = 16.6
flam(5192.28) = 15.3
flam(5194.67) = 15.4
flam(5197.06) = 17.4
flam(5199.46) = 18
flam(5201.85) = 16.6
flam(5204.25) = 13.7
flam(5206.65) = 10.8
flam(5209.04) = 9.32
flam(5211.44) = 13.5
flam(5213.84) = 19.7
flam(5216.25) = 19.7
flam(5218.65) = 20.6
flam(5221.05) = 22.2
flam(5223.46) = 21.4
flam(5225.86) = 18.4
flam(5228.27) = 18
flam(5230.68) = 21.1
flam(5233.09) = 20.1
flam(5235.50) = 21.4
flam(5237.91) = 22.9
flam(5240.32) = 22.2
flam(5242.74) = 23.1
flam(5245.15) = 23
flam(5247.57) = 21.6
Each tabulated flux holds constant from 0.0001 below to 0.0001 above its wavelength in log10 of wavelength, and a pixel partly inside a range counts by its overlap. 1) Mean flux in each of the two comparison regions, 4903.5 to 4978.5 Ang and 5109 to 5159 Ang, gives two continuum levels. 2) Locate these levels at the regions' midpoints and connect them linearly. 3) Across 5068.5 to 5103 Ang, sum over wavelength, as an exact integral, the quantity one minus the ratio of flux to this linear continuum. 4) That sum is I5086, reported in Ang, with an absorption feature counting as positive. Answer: 2.2 Ang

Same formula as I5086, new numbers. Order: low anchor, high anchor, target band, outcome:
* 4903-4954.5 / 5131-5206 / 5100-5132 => 2.4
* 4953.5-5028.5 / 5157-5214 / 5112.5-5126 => 0.1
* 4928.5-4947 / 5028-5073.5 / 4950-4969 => 0.4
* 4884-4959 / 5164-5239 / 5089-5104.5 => 2.2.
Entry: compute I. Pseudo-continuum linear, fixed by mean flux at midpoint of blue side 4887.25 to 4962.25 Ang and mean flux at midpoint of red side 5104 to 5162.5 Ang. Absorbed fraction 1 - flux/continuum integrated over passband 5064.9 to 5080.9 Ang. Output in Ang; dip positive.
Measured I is 0.91 Ang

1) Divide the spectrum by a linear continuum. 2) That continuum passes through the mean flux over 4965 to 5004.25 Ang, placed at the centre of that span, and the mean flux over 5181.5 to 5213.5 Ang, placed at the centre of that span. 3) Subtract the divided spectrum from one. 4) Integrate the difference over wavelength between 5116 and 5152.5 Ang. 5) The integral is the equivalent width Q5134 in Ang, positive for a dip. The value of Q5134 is 1.3 Ang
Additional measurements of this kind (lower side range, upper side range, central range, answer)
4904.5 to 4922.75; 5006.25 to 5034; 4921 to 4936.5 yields -0.4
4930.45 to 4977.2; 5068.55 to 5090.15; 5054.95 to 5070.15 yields -0.9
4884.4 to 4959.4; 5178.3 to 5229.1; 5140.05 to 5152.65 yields 1.5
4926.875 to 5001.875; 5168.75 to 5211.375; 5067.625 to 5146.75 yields 2.2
